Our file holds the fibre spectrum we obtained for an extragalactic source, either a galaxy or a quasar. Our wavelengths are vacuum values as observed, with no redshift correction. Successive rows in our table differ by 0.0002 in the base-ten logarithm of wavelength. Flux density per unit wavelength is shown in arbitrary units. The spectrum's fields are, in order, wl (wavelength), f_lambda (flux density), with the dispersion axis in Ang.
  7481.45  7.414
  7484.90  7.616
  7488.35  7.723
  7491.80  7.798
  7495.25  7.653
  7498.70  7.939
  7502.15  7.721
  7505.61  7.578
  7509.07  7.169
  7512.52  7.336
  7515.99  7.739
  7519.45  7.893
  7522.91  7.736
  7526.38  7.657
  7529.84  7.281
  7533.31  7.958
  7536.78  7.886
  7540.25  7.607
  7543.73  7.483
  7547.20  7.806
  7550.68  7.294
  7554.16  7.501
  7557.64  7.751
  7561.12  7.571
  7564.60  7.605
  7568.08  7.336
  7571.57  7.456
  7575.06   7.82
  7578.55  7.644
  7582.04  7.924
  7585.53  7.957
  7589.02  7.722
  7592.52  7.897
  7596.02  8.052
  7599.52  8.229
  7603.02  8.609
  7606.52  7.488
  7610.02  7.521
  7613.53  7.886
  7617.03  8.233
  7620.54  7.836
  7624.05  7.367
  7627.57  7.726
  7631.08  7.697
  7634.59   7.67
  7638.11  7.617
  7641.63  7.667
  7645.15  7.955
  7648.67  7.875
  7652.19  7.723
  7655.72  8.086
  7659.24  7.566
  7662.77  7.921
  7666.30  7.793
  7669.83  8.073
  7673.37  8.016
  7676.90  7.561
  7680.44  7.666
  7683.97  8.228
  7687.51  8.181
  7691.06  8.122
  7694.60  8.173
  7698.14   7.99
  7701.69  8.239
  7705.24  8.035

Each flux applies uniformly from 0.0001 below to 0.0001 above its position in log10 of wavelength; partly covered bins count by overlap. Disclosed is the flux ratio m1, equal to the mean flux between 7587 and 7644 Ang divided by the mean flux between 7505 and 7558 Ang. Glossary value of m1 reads 1.03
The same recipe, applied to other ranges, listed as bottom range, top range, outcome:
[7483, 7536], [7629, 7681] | 1.02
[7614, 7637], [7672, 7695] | 1.03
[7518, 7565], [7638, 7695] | 1.03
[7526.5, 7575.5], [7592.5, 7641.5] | 1.03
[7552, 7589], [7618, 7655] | 1.01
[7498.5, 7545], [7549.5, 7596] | 1.01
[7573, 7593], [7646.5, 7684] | 1.00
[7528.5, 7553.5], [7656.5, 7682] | 1.03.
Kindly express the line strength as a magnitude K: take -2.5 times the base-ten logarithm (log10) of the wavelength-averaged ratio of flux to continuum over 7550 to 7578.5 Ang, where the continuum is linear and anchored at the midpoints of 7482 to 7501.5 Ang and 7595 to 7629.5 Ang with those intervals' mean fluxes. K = 0.04 mag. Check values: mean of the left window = 7.72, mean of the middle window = 7.56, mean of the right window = 7.89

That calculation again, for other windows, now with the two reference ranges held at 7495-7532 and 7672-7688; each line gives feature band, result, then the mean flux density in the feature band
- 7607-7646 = 0.012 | 7.73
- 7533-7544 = -0.011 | 7.73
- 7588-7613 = -0.023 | 7.93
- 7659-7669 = 0.009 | 7.82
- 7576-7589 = -0.013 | 7.83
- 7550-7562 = 0.020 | 7.55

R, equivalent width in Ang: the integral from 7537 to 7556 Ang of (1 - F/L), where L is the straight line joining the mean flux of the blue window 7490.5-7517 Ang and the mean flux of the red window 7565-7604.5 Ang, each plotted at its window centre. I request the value 0.4 Ang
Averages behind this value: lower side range 7.61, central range 7.56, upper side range 7.86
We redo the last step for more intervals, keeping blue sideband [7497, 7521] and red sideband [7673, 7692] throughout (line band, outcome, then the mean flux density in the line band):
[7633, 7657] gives 0.3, 7.79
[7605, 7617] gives 0.1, 7.72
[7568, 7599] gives -0.1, 7.8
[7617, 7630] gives 0.2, 7.72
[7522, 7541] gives -0.1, 7.69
